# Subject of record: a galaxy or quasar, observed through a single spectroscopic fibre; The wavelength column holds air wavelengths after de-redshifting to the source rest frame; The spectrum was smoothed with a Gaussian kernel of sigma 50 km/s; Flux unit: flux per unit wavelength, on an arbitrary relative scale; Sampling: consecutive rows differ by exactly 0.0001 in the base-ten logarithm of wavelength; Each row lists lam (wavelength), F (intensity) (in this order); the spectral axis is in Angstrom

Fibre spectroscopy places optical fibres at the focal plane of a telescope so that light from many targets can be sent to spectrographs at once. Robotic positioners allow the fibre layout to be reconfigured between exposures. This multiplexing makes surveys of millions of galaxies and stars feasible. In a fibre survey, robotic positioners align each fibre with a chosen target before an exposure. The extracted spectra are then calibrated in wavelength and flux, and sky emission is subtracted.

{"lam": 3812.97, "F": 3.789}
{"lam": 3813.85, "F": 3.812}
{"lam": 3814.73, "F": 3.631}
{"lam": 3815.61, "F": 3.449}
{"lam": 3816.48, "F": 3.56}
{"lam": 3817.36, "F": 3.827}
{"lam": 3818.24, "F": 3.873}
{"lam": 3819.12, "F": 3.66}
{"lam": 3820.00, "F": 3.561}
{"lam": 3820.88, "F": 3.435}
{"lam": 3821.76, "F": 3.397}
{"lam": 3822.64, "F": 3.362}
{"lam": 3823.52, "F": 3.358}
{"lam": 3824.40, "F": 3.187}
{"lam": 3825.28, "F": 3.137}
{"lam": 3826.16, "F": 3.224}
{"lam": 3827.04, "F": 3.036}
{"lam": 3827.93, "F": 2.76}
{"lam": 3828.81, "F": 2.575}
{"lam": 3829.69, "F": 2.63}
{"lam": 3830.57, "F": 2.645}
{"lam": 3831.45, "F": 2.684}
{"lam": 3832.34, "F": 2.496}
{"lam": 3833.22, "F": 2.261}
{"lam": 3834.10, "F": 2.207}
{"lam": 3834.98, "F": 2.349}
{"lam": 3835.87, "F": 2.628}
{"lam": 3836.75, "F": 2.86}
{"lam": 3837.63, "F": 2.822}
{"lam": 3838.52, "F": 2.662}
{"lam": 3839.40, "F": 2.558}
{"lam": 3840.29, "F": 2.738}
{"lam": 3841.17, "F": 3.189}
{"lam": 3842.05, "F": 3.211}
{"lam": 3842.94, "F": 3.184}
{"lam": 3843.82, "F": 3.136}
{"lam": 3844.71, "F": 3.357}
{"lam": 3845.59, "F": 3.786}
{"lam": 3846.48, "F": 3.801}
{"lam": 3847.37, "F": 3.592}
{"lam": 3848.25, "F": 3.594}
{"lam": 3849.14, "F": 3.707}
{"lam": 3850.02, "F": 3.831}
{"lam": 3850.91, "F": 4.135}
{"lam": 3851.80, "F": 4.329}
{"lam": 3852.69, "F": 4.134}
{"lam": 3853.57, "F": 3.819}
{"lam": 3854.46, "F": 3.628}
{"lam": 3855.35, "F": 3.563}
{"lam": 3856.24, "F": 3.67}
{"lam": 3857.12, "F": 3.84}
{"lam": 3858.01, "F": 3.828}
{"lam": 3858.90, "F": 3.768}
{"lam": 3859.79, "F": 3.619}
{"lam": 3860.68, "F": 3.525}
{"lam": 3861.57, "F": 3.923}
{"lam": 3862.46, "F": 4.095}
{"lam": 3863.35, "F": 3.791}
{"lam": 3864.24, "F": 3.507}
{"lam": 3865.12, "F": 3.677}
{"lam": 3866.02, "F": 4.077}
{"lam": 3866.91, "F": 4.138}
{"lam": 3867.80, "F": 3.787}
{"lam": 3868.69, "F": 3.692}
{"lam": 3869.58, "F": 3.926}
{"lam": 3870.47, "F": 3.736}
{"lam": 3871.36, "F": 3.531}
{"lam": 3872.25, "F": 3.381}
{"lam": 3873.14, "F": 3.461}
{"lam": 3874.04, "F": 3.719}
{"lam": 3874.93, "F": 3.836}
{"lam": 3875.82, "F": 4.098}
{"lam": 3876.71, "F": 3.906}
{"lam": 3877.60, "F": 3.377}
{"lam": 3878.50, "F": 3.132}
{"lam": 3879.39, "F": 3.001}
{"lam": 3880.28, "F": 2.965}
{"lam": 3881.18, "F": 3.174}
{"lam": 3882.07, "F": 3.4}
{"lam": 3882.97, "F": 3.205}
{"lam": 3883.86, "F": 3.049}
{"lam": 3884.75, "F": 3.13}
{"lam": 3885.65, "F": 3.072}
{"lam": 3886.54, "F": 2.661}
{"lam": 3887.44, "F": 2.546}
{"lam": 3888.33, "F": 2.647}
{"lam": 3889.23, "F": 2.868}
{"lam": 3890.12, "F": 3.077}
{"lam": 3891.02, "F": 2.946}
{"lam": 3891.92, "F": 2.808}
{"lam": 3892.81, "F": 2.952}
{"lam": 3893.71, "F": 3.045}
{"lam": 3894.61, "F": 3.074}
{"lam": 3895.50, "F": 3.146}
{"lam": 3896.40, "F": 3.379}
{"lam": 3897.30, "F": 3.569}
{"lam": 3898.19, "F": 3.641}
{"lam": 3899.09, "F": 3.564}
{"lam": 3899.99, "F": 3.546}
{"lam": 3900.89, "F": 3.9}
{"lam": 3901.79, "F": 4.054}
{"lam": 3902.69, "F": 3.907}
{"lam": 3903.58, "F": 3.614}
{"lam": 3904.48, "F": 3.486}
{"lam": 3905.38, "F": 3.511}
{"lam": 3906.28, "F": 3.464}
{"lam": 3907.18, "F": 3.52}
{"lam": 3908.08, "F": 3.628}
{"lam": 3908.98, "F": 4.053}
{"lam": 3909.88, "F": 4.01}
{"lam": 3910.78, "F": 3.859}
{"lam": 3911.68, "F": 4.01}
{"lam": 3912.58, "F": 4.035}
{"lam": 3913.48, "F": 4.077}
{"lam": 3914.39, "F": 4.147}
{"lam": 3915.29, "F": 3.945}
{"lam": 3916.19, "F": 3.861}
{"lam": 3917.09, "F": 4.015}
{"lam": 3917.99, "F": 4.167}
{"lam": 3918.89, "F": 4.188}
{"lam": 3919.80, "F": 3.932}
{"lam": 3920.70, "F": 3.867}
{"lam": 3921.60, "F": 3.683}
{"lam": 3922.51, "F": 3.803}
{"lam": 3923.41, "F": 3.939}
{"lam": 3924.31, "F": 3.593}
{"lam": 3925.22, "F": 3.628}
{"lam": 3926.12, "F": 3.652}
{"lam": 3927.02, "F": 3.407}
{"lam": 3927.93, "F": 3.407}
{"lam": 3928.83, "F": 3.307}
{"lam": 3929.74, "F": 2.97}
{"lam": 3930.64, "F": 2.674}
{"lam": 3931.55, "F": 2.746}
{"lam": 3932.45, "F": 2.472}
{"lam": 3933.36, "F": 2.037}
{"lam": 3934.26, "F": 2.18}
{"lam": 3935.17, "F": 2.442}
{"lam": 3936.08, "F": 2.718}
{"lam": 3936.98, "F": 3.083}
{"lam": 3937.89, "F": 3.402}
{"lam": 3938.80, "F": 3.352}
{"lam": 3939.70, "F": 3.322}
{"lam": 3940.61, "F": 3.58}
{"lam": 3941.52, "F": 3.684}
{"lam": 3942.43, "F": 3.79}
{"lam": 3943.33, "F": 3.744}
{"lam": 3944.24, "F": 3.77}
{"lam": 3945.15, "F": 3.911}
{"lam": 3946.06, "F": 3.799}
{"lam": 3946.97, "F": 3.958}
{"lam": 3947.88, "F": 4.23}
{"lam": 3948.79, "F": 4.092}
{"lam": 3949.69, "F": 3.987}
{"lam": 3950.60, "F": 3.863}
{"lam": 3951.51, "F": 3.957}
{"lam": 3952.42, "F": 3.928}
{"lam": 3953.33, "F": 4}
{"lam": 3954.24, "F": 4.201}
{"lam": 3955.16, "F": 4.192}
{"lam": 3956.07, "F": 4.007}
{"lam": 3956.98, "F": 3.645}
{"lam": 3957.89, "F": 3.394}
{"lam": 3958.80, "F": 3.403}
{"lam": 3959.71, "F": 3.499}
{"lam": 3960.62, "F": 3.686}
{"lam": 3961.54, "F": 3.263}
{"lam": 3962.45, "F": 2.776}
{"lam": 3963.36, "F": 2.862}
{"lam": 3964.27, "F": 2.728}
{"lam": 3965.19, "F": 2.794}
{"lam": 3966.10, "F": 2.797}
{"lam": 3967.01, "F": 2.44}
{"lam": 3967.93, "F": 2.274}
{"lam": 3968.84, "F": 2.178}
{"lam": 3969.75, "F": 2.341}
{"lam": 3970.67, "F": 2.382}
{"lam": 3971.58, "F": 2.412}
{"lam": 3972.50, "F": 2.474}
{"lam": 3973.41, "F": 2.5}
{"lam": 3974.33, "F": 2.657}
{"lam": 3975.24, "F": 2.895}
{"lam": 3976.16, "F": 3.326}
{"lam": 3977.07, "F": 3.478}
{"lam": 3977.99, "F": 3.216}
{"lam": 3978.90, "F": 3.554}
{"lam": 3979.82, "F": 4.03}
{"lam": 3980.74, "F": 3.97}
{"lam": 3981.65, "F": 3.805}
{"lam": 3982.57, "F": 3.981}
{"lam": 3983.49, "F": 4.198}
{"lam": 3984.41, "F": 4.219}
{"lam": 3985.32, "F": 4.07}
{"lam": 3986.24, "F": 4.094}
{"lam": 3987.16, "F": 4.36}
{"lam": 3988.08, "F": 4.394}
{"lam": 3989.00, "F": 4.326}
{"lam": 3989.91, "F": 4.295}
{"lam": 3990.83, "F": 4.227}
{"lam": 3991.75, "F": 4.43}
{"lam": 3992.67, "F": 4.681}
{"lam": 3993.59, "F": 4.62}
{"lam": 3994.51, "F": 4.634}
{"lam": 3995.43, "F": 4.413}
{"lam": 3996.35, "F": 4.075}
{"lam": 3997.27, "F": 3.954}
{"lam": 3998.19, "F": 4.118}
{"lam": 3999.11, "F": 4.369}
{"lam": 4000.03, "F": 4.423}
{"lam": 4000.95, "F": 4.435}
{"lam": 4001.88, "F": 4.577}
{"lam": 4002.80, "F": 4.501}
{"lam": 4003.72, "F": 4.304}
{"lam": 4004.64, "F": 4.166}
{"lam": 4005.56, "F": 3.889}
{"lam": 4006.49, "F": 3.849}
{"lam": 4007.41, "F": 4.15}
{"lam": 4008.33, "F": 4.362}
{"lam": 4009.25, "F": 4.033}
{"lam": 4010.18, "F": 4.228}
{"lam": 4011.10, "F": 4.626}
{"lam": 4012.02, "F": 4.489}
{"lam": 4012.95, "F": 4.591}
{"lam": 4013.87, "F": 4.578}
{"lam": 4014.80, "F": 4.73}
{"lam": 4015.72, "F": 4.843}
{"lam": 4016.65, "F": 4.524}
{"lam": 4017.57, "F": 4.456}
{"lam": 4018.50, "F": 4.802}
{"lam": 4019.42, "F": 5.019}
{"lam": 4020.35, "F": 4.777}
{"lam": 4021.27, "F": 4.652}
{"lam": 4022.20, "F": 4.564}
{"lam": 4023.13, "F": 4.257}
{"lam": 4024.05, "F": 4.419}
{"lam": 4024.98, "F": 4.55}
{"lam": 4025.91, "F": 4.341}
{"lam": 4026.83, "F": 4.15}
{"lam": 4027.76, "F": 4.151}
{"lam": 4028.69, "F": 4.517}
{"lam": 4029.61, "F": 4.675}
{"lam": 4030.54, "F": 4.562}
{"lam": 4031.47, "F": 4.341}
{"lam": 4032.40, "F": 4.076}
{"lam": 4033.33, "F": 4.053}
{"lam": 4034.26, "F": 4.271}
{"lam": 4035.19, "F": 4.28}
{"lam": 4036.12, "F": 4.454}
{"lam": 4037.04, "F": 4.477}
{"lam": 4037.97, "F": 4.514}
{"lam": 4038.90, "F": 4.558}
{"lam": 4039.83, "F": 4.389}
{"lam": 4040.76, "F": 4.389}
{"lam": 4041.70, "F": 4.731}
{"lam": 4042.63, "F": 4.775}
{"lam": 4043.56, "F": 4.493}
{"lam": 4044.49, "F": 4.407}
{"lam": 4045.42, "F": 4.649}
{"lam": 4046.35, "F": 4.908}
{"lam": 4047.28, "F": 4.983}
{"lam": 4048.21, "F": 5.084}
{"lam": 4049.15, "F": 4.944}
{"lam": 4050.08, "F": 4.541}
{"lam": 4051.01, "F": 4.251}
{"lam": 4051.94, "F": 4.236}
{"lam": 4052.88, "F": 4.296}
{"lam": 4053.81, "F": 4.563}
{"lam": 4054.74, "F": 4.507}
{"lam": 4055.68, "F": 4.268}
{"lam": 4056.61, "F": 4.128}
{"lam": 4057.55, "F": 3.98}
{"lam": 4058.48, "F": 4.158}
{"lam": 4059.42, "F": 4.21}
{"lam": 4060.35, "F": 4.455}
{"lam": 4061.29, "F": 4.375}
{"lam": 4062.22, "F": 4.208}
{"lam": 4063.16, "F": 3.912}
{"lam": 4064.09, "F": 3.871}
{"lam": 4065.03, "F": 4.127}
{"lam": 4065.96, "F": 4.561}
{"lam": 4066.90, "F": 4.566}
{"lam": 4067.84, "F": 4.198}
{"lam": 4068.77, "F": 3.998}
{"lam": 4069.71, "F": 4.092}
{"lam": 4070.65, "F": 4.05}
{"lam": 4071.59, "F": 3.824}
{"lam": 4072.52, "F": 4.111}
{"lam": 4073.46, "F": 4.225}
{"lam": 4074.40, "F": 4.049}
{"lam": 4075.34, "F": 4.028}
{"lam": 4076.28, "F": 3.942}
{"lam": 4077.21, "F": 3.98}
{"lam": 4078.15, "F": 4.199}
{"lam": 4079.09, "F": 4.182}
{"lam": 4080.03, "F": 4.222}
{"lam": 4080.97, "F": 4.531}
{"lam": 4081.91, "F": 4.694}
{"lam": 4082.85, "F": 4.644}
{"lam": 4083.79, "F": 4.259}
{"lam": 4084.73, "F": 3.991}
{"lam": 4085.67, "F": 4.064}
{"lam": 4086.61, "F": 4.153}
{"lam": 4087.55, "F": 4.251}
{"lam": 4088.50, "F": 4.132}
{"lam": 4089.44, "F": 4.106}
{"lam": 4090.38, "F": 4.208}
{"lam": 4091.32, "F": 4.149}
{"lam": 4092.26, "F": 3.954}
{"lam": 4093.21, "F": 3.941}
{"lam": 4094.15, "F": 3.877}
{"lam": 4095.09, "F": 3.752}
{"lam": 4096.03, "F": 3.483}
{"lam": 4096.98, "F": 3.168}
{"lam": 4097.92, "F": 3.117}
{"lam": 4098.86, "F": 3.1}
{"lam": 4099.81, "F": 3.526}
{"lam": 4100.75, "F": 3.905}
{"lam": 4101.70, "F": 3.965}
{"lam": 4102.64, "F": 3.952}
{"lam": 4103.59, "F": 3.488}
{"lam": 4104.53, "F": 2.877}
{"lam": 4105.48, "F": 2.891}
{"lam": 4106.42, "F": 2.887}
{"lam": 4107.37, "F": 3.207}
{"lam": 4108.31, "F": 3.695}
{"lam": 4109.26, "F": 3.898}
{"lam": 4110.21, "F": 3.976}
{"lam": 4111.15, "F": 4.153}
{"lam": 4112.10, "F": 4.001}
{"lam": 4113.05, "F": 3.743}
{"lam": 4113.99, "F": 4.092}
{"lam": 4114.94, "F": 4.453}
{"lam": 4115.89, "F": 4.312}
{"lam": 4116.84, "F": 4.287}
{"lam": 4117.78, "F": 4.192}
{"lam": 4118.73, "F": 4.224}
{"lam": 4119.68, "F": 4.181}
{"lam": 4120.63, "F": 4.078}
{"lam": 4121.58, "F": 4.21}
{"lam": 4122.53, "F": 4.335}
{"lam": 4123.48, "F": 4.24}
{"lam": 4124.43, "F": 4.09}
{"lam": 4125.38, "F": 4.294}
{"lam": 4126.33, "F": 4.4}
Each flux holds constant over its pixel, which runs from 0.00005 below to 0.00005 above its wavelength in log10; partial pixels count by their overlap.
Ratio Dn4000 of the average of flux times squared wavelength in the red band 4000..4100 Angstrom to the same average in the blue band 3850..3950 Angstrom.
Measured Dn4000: 1.3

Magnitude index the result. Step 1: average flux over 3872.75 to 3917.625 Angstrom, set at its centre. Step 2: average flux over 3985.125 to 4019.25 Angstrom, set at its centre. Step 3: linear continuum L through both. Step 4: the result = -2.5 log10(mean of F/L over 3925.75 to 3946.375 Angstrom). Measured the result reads 0.20 mag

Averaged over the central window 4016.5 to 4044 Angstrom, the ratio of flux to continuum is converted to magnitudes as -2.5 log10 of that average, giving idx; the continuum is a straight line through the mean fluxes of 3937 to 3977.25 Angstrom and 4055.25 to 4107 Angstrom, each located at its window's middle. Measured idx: -0.20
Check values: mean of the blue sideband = 3.34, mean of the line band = 4.47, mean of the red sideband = 3.98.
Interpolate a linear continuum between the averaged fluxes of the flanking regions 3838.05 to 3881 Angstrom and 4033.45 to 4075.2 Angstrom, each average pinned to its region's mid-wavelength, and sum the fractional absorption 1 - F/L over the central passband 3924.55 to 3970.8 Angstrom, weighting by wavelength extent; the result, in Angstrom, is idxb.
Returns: 7.5 Angstrom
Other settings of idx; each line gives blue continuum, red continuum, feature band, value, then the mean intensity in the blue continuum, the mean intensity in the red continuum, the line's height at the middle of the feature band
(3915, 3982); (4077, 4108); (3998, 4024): -0.24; 3.37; 3.84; 3.57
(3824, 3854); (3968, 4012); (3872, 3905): 0.02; 3.13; 3.87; 3.37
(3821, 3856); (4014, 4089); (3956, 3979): 0.31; 3.17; 4.37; 3.9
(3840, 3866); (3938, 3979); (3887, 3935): 0.01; 3.67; 3.34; 3.49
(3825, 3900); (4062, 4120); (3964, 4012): -0.03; 3.31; 3.96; 3.67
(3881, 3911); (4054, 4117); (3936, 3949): -0.05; 3.34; 3.99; 3.5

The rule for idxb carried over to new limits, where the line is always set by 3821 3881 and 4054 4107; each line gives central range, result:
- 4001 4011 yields -1.2 Angstrom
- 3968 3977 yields 2.7 Angstrom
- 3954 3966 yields 0.9 Angstrom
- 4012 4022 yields -2.3 Angstrom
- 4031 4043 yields -1.6 Angstrom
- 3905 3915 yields -0.9 Angstrom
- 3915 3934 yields 0.5 Angstrom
